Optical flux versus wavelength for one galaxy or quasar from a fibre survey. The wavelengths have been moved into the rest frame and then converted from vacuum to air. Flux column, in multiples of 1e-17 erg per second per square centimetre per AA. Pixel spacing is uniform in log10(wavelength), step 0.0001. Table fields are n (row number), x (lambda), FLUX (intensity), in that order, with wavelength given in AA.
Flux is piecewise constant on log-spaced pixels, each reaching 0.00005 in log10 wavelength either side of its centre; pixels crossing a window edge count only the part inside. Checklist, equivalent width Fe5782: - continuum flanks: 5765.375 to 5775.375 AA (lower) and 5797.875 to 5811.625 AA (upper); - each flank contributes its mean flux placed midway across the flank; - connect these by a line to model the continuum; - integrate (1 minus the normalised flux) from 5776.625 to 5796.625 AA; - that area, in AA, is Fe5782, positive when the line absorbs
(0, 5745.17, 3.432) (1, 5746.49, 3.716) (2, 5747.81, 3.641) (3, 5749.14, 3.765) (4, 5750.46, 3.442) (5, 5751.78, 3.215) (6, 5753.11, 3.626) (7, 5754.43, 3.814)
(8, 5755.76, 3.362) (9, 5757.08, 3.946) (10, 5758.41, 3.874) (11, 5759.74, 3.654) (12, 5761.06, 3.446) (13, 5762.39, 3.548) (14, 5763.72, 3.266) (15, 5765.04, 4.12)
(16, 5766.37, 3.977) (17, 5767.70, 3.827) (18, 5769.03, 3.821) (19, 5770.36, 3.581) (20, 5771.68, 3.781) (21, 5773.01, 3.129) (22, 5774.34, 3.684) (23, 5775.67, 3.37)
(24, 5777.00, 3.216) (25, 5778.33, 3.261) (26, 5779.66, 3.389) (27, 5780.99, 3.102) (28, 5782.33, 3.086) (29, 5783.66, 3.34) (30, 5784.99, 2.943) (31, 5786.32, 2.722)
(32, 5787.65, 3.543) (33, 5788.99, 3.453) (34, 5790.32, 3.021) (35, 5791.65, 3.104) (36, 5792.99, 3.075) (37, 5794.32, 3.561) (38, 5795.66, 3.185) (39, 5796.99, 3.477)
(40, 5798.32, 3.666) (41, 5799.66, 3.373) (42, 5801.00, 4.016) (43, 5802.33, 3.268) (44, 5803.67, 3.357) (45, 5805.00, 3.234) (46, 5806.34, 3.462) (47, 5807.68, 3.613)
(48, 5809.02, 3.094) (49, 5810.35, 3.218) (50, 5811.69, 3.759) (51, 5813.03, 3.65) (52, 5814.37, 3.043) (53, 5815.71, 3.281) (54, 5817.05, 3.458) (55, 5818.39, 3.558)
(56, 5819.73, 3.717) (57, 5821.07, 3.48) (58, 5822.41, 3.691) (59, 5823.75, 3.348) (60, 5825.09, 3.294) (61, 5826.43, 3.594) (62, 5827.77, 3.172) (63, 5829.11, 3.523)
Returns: 2.05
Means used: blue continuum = 3.69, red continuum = 3.44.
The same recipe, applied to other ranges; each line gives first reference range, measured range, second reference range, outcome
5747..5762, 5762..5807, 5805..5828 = 1.53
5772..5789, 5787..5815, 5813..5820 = -0.38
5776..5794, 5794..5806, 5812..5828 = -0.57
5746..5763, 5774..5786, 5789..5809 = 0.84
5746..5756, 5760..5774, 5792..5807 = -0.50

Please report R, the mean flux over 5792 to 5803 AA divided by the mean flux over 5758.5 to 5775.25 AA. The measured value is 0.94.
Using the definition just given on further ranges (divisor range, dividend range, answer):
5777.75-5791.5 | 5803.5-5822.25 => 1.08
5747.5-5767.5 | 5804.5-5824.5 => 0.94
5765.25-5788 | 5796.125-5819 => 1.01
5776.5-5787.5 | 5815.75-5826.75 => 1.11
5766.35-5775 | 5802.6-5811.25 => 0.91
